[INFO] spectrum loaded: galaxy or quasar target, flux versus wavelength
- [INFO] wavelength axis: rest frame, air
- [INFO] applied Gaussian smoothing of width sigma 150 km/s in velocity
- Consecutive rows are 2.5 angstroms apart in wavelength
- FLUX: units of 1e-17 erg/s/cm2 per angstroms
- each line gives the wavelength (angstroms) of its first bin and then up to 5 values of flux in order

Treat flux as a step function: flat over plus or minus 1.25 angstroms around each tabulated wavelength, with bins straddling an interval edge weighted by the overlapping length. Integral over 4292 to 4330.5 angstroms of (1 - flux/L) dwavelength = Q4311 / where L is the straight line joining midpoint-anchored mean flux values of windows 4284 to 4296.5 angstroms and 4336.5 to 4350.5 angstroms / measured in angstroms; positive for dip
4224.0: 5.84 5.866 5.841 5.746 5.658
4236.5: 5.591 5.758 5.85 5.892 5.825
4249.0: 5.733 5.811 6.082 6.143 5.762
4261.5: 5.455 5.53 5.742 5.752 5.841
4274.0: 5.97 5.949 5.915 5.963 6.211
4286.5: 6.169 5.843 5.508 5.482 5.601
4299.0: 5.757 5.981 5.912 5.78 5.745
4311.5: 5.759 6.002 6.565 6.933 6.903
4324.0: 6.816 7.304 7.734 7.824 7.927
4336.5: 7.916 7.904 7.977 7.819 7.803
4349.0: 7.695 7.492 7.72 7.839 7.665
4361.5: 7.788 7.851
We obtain 1.9 angstroms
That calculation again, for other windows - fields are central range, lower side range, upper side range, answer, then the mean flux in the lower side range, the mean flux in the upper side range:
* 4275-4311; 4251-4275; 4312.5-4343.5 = 3.60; 5.81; 7.32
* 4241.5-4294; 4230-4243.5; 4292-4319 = -0.35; 5.73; 5.9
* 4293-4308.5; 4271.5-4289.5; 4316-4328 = 1.69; 6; 6.94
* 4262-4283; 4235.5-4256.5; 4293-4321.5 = 0.31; 5.84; 6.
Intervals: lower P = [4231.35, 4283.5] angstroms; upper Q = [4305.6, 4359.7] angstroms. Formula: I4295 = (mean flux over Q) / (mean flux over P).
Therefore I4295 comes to 1.24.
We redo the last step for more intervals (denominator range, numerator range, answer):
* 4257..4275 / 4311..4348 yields 1.27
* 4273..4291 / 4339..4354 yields 1.30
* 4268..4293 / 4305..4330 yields 1.11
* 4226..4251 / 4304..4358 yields 1.24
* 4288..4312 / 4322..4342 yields 1.33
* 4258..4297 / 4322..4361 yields 1.33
